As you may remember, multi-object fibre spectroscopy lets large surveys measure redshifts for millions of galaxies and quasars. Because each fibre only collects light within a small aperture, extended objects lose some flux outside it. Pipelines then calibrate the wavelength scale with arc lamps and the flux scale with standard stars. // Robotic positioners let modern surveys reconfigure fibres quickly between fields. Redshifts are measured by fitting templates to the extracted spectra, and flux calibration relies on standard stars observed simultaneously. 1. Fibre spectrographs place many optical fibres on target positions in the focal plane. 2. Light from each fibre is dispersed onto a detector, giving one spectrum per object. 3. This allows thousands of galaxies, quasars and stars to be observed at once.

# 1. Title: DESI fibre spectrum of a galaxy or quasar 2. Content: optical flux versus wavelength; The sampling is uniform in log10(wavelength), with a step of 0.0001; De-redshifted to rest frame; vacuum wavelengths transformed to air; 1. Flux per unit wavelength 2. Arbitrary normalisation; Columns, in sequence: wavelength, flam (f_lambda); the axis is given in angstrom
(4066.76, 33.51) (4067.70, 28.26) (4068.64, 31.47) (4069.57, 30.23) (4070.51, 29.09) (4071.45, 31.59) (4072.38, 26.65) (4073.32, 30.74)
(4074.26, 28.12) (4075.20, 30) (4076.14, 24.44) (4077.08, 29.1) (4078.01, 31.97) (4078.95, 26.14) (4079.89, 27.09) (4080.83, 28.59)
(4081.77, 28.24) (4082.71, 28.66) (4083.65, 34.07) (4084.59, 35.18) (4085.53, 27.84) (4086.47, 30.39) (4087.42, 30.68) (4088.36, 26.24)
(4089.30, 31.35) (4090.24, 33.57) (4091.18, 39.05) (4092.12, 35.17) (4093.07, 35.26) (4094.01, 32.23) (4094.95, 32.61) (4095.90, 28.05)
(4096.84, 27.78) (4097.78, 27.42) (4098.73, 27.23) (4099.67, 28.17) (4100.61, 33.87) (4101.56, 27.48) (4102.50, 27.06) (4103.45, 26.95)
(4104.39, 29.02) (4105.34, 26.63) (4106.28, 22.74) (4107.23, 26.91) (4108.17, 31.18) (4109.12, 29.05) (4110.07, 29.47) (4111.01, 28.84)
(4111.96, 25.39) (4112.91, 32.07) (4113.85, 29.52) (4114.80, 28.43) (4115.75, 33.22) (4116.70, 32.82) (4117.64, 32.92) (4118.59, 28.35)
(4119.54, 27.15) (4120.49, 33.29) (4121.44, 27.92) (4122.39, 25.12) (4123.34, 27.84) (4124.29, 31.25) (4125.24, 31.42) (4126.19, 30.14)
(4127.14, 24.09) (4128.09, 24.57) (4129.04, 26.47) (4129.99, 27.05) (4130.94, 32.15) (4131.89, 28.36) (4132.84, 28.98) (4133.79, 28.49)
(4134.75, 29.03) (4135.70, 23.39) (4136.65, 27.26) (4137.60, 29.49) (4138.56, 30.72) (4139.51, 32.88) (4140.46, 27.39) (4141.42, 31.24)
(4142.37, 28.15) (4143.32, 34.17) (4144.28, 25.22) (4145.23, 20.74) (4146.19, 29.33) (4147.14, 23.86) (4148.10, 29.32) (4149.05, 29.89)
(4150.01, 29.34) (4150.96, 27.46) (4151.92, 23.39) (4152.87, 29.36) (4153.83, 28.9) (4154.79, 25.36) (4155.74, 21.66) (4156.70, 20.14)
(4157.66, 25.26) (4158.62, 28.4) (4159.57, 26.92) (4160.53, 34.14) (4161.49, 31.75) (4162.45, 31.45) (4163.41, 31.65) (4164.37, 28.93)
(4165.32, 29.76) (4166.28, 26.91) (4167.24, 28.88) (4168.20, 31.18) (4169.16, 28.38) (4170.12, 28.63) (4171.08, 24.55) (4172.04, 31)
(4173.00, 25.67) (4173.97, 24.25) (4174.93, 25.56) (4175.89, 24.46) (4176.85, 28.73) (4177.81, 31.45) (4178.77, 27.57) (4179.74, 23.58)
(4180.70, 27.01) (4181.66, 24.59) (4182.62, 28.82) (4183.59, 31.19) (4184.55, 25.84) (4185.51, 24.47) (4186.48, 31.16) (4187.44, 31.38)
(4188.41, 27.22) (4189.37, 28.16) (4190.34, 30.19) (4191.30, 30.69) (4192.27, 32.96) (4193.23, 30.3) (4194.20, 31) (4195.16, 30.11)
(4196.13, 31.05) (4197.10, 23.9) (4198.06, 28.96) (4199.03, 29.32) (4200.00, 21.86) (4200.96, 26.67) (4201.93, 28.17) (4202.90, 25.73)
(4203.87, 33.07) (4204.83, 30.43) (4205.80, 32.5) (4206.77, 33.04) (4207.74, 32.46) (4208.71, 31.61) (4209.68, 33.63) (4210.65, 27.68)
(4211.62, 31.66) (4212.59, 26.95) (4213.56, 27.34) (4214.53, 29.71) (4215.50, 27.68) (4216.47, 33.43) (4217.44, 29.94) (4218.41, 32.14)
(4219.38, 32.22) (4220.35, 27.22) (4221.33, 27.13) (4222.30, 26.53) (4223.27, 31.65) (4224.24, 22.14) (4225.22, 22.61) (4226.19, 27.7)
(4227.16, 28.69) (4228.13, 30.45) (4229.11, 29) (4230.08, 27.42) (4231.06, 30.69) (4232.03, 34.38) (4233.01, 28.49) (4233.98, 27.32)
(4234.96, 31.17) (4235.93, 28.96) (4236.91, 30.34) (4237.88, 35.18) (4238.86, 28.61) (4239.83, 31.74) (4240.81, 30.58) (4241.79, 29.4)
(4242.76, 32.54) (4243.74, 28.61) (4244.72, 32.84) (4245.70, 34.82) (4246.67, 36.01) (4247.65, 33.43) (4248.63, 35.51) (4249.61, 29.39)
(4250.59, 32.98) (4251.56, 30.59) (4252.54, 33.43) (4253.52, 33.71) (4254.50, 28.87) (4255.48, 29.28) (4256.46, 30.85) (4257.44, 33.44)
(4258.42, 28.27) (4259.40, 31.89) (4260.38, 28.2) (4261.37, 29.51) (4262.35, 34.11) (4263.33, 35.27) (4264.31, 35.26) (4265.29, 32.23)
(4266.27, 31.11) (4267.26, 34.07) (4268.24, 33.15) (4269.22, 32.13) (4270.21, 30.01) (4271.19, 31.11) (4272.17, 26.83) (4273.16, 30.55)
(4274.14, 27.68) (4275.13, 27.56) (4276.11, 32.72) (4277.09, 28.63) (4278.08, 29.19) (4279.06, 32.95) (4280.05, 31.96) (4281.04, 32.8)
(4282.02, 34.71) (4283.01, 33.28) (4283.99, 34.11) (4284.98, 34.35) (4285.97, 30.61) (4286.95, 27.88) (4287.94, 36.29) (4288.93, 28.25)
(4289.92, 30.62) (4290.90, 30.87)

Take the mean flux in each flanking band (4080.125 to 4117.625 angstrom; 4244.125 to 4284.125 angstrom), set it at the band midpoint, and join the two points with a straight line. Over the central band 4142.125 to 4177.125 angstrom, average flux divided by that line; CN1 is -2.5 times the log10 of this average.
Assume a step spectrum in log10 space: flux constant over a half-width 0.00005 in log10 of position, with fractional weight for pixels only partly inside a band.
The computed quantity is 0.11 mag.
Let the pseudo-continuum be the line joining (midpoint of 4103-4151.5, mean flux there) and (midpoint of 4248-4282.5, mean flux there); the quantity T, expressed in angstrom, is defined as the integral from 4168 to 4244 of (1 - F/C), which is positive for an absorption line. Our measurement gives 3.1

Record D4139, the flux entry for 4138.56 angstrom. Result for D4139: 30.72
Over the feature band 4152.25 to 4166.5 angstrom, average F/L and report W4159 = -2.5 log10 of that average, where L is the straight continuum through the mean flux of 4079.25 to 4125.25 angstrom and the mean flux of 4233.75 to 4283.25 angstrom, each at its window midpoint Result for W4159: 0.09 mag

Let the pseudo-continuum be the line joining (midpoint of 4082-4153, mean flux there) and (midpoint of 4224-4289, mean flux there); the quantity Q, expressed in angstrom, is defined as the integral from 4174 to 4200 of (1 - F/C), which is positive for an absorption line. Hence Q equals 1.6 angstrom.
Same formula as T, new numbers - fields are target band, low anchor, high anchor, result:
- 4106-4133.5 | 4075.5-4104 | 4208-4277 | 1.16 angstrom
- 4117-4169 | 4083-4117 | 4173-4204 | 1.32 angstrom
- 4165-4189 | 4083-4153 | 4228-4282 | 1.91 angstrom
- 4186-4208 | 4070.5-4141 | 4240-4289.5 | 0.80 angstrom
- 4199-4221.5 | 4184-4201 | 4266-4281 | -0.43 angstrom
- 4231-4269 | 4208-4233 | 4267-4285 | -1.71 angstrom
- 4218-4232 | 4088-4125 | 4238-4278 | 1.18 angstrom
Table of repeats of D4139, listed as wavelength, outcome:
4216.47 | 33.43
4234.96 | 31.17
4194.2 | 31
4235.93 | 28.96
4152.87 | 29.36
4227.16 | 28.69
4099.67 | 28.17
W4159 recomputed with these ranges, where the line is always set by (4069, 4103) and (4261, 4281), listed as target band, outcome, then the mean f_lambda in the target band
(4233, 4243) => 0.02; 30.5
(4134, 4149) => 0.08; 28.2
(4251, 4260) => 0.00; 31.2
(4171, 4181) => 0.15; 26.8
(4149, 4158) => 0.18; 25.9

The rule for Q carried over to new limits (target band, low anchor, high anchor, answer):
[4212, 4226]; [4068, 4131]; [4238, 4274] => 1.3 angstrom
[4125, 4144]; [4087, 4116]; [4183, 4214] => 0.6 angstrom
